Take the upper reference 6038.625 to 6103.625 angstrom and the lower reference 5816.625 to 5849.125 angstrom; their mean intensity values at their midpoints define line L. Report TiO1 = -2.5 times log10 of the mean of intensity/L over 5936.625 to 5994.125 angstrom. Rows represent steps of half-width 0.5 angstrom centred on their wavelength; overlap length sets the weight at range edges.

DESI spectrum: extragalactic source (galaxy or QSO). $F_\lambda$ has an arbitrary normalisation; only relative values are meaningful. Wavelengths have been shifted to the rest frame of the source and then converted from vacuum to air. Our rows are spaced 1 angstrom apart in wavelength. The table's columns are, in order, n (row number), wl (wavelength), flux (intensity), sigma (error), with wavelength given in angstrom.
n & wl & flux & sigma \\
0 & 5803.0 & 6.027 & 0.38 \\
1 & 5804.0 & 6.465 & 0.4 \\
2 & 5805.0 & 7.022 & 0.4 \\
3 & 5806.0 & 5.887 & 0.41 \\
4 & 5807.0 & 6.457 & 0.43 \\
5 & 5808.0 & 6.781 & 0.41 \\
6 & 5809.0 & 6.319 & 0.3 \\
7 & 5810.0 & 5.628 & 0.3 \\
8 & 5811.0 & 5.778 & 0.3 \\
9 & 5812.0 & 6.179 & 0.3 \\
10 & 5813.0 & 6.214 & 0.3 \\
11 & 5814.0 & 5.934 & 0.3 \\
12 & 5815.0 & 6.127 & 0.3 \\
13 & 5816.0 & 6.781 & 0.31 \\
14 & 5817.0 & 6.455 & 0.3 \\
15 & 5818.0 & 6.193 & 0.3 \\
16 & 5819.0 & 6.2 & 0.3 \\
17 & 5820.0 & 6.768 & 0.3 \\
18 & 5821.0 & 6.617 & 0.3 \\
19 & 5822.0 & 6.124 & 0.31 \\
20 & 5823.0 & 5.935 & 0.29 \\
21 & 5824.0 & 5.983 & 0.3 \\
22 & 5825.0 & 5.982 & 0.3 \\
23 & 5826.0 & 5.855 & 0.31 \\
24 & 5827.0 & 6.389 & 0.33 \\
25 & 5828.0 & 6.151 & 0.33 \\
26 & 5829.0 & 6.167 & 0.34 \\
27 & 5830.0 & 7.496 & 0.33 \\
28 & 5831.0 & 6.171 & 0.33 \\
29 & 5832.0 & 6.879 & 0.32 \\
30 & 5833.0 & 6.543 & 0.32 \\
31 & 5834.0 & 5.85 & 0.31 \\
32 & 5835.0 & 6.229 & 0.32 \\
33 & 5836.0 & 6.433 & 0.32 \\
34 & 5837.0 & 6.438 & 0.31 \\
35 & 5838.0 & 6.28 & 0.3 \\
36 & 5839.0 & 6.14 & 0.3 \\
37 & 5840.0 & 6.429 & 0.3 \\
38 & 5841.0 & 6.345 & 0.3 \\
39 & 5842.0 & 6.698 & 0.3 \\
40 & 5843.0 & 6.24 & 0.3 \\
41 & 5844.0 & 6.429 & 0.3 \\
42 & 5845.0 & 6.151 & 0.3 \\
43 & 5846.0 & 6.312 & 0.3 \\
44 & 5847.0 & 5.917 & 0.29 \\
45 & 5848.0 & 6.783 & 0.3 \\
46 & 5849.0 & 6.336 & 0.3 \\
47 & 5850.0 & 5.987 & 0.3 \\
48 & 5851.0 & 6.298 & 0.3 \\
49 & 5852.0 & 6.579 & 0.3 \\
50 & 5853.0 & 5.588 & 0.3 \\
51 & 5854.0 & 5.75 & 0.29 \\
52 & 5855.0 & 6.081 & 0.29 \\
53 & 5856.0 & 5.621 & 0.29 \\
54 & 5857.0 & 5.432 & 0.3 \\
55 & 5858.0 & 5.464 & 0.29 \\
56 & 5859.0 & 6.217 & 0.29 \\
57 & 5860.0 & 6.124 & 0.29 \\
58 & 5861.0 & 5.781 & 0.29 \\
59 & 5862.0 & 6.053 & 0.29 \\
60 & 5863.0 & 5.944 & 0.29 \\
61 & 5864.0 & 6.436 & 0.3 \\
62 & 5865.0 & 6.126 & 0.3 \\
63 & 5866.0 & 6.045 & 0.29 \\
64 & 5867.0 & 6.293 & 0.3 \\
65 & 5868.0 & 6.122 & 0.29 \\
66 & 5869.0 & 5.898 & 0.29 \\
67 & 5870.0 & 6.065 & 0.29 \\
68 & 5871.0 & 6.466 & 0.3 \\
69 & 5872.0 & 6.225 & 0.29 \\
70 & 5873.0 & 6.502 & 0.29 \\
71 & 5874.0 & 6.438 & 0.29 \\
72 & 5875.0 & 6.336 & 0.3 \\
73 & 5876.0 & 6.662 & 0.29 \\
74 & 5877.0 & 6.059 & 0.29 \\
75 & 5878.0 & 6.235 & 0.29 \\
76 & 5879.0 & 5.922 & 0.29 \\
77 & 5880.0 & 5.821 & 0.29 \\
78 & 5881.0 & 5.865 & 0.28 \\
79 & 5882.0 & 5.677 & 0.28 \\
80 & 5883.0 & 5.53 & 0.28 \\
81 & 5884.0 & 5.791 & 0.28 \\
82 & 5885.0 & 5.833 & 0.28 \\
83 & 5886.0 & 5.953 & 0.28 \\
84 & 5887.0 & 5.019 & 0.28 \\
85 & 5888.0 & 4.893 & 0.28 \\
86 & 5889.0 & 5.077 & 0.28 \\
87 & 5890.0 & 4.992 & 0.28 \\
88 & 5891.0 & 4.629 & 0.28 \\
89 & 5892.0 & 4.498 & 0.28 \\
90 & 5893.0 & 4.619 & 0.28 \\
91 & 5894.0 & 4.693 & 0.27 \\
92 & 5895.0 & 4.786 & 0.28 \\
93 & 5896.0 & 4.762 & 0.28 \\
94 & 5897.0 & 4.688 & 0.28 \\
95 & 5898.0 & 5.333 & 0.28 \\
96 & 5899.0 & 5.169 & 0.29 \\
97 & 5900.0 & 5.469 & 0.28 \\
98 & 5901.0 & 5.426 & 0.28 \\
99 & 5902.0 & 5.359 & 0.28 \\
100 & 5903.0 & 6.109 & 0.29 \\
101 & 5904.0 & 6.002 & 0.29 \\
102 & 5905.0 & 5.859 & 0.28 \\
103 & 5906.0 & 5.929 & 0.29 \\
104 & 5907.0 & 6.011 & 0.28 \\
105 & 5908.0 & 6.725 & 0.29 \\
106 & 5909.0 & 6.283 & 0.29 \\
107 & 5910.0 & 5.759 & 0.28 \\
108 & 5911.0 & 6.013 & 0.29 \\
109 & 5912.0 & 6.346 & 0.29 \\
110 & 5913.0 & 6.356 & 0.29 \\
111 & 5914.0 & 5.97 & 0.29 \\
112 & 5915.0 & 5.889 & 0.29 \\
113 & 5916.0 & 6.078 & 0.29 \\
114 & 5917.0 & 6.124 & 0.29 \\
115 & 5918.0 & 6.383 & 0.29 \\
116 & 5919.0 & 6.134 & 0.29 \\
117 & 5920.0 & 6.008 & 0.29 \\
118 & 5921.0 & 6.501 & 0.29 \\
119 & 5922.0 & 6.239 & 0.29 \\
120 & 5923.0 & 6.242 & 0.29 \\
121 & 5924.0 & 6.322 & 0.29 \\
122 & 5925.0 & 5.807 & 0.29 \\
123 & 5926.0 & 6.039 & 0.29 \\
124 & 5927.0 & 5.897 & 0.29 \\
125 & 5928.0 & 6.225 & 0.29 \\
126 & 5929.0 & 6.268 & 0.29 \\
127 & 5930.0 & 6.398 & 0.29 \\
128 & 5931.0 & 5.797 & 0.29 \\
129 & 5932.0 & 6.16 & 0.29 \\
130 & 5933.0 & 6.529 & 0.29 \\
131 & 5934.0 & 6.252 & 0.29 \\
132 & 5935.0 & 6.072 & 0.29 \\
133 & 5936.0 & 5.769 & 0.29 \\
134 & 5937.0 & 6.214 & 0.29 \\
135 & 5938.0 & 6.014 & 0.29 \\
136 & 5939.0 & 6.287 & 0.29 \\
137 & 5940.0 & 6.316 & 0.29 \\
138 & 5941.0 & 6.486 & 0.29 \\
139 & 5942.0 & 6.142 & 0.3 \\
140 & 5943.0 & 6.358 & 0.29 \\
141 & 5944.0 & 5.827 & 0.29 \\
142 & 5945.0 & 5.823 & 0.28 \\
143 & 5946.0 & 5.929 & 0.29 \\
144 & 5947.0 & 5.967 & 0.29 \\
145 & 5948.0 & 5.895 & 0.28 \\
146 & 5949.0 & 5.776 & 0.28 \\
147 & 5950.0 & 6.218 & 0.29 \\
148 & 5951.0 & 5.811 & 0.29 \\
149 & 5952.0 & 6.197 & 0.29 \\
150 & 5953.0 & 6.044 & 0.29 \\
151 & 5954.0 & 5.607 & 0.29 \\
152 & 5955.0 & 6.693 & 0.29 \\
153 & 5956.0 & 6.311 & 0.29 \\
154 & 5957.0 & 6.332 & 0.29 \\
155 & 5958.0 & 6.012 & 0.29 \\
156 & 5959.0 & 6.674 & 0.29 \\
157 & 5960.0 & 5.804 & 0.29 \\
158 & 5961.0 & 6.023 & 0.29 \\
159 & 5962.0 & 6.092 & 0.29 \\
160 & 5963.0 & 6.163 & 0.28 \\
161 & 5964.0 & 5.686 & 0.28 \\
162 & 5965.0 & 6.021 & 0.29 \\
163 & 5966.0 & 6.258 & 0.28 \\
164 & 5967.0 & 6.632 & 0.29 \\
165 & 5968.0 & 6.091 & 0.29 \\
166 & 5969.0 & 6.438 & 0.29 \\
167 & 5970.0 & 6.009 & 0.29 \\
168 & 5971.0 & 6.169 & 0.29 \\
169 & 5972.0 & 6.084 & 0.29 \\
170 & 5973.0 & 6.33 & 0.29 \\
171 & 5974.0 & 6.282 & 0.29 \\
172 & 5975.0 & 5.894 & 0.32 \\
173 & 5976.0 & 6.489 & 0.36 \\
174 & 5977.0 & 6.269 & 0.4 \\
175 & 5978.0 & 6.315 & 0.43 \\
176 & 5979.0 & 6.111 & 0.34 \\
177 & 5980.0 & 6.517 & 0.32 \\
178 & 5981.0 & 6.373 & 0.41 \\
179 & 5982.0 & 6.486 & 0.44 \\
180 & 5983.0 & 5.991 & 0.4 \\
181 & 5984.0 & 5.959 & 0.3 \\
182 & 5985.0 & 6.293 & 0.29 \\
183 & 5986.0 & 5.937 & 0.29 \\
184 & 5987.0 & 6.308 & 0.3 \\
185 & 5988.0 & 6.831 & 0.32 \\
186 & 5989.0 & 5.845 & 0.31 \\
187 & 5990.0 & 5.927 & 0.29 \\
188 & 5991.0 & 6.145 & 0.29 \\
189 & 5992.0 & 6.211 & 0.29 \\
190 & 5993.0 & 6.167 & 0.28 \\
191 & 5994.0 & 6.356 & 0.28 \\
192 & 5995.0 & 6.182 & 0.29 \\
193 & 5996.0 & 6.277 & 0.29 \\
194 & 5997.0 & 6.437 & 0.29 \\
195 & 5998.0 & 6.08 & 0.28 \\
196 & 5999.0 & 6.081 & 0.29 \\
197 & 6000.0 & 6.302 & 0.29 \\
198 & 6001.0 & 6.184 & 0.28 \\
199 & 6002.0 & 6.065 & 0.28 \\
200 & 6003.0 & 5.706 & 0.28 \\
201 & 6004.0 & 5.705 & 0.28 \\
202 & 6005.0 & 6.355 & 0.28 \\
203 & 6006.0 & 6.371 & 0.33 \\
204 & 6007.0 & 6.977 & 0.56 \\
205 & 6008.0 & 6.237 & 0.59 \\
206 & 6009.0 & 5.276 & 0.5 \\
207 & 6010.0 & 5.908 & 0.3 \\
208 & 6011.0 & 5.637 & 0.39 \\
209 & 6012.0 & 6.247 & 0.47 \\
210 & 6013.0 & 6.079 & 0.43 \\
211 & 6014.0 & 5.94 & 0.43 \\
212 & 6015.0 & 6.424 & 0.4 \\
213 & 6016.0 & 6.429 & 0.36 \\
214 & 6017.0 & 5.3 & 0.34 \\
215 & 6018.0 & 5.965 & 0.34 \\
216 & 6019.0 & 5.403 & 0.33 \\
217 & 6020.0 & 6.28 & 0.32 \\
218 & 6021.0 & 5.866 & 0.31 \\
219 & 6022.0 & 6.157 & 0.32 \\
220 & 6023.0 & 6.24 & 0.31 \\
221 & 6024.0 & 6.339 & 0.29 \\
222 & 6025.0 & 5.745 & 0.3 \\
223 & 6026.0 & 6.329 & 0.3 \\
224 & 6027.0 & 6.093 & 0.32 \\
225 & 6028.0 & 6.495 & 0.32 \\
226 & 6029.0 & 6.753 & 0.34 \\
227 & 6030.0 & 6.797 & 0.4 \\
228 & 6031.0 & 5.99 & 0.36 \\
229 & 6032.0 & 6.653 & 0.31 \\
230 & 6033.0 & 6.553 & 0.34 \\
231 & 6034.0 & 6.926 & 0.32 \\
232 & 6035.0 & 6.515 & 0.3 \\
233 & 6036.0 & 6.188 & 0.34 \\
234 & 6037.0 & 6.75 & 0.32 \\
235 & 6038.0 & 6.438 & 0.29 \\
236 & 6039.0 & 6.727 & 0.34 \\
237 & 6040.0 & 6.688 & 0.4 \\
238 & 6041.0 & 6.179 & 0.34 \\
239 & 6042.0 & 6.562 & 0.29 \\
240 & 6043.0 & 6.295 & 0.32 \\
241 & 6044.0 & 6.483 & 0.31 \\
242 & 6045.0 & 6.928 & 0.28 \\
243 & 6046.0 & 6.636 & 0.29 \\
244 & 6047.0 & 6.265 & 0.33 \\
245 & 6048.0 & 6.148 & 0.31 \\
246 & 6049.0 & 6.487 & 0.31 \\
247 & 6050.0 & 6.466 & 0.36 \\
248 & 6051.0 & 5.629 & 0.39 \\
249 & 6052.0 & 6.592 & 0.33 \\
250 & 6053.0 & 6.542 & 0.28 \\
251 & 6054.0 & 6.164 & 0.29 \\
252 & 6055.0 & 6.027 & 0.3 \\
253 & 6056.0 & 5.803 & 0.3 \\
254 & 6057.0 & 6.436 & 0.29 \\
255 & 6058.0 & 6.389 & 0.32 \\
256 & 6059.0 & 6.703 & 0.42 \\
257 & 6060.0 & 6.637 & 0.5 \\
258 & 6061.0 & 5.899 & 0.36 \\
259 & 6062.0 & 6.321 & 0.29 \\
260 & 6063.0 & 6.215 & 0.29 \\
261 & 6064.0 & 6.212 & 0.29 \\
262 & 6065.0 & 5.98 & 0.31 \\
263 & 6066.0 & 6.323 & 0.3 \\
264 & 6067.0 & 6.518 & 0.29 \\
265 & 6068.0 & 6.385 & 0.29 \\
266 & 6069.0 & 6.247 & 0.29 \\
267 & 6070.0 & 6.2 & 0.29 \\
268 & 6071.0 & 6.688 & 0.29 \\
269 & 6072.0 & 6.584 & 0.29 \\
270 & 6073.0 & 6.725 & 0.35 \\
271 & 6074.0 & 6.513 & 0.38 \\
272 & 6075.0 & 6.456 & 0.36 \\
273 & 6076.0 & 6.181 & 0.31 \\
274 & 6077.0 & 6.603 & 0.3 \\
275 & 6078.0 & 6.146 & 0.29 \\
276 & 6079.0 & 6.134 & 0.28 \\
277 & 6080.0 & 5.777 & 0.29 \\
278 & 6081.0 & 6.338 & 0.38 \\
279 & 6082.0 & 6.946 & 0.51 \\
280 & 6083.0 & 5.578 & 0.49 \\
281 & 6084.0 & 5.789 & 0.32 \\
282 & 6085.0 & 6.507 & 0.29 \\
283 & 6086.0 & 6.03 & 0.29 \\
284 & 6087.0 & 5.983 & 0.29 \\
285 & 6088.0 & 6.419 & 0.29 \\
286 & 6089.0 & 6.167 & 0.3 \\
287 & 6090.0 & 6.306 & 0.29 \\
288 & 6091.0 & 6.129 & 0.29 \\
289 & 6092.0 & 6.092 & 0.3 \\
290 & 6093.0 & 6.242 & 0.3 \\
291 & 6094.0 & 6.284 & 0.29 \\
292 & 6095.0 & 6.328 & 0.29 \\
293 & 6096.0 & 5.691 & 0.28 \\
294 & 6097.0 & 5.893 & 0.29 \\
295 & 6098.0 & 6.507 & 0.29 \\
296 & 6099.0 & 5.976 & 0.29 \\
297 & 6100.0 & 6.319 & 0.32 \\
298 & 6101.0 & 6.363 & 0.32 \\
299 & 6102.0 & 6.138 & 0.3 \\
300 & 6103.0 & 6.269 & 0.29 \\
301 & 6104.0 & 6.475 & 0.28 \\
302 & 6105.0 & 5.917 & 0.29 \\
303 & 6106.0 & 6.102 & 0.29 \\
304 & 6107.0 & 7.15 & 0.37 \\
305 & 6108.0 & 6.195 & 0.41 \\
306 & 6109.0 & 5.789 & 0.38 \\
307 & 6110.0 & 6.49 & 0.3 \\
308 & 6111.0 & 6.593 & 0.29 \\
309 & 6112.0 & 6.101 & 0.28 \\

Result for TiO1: 0.03 mag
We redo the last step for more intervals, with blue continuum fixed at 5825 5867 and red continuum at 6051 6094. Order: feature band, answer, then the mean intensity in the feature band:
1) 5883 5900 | 0.22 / 5.07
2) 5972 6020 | 0.02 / 6.14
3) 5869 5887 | 0.03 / 6.05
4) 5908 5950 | 0.02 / 6.13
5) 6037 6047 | -0.05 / 6.54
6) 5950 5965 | 0.02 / 6.1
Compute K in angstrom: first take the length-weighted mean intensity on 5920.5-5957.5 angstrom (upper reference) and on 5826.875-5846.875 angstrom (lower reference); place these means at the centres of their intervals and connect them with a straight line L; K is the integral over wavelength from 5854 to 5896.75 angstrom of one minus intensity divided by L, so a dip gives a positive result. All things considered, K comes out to 3.8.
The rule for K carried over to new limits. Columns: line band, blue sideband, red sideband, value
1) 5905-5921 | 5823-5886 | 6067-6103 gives 0.1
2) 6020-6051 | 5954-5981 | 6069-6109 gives -0.9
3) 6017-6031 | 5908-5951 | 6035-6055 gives 0.5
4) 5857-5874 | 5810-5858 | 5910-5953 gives 0.2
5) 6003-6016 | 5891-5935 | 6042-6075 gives 0.2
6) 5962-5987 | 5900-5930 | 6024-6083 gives 0.0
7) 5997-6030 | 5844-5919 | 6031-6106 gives 0.4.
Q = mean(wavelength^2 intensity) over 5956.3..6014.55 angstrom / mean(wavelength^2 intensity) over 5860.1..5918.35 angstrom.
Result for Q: 1.10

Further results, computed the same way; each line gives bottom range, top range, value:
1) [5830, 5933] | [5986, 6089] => 1.11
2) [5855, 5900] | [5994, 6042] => 1.15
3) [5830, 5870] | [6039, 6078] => 1.11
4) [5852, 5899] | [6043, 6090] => 1.18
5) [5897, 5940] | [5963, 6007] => 1.05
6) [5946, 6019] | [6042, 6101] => 1.05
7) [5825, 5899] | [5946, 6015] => 1.08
